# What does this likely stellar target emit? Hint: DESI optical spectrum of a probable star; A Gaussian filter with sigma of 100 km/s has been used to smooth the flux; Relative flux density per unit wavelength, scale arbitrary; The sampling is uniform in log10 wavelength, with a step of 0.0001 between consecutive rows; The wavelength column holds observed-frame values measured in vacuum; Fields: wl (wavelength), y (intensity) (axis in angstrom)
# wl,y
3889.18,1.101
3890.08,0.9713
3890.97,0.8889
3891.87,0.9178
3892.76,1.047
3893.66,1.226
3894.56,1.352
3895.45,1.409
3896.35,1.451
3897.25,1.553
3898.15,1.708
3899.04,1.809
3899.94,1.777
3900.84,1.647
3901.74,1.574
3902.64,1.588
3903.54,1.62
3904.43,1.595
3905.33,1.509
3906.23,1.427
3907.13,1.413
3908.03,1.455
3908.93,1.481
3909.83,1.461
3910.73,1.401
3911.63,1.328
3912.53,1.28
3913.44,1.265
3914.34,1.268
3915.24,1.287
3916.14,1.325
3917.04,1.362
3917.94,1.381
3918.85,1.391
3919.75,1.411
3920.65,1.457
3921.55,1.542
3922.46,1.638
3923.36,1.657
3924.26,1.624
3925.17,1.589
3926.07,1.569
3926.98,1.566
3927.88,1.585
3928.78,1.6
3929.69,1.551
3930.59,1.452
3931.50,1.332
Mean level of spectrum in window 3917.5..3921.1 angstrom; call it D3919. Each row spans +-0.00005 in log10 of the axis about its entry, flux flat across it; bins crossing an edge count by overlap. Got 1.41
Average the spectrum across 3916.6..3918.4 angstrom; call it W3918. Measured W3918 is 1.37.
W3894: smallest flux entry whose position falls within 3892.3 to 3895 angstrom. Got 1.047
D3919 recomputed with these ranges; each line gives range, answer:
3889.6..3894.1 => 1.01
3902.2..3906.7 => 1.55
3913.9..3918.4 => 1.32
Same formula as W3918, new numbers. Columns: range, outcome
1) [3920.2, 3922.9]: 1.54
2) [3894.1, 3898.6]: 1.5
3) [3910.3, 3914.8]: 1.31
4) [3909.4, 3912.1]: 1.4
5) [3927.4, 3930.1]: 1.58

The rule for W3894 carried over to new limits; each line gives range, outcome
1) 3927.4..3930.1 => 1.551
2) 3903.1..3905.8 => 1.509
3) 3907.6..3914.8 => 1.265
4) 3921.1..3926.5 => 1.542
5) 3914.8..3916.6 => 1.287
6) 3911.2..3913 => 1.28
